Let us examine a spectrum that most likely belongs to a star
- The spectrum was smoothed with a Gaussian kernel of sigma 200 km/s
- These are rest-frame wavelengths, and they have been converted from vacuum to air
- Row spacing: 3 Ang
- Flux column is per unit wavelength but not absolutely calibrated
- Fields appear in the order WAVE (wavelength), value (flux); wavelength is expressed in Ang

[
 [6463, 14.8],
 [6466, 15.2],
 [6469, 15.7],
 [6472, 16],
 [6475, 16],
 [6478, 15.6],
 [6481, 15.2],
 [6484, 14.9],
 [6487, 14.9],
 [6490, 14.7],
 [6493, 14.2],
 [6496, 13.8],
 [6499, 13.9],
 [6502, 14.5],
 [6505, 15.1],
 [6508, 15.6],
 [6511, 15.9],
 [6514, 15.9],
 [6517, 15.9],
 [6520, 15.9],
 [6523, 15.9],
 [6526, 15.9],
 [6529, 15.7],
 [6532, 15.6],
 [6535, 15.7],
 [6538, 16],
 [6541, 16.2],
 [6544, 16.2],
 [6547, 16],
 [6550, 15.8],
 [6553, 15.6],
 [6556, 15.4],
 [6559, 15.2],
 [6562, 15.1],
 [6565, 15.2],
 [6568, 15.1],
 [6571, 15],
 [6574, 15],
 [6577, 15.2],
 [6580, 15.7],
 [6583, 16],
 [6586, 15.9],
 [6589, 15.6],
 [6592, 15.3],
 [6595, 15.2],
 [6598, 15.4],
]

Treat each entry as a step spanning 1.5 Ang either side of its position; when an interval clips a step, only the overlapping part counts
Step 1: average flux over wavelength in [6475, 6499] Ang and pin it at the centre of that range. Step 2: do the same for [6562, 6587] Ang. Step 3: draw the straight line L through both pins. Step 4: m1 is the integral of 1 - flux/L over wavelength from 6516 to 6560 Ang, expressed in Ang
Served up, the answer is -2.0 Ang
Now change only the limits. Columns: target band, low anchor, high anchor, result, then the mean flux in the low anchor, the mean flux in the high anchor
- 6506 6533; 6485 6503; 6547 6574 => -2.0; 14.3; 15.3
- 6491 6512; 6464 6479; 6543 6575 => 1.2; 15.7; 15.4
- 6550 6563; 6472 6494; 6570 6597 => 0.0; 15.2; 15.4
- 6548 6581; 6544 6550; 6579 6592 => 1.2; 16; 15.7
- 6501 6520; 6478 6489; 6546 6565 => -0.4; 15.1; 15.5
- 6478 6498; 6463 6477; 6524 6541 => 1.3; 15.6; 15.8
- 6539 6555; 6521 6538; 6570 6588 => -0.3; 15.8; 15.5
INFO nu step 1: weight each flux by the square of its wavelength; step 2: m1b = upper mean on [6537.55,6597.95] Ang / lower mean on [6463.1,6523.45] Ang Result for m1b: 1.0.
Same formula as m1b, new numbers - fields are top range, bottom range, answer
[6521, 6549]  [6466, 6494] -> 1.06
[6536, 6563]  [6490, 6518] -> 1.07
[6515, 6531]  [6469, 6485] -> 1.03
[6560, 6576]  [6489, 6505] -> 1.08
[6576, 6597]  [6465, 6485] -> 1.04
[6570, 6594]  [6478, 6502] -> 1.09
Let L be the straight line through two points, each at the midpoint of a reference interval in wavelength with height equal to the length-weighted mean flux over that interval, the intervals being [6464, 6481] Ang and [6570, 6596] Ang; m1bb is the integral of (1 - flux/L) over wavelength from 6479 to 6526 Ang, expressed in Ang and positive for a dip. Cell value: 1.4 Ang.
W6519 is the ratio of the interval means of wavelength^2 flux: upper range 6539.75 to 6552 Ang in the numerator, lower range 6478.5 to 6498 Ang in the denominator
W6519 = 1.1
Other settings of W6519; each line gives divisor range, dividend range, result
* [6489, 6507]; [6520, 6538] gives 1.11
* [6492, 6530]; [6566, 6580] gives 1.01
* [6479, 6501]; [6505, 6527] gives 1.10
